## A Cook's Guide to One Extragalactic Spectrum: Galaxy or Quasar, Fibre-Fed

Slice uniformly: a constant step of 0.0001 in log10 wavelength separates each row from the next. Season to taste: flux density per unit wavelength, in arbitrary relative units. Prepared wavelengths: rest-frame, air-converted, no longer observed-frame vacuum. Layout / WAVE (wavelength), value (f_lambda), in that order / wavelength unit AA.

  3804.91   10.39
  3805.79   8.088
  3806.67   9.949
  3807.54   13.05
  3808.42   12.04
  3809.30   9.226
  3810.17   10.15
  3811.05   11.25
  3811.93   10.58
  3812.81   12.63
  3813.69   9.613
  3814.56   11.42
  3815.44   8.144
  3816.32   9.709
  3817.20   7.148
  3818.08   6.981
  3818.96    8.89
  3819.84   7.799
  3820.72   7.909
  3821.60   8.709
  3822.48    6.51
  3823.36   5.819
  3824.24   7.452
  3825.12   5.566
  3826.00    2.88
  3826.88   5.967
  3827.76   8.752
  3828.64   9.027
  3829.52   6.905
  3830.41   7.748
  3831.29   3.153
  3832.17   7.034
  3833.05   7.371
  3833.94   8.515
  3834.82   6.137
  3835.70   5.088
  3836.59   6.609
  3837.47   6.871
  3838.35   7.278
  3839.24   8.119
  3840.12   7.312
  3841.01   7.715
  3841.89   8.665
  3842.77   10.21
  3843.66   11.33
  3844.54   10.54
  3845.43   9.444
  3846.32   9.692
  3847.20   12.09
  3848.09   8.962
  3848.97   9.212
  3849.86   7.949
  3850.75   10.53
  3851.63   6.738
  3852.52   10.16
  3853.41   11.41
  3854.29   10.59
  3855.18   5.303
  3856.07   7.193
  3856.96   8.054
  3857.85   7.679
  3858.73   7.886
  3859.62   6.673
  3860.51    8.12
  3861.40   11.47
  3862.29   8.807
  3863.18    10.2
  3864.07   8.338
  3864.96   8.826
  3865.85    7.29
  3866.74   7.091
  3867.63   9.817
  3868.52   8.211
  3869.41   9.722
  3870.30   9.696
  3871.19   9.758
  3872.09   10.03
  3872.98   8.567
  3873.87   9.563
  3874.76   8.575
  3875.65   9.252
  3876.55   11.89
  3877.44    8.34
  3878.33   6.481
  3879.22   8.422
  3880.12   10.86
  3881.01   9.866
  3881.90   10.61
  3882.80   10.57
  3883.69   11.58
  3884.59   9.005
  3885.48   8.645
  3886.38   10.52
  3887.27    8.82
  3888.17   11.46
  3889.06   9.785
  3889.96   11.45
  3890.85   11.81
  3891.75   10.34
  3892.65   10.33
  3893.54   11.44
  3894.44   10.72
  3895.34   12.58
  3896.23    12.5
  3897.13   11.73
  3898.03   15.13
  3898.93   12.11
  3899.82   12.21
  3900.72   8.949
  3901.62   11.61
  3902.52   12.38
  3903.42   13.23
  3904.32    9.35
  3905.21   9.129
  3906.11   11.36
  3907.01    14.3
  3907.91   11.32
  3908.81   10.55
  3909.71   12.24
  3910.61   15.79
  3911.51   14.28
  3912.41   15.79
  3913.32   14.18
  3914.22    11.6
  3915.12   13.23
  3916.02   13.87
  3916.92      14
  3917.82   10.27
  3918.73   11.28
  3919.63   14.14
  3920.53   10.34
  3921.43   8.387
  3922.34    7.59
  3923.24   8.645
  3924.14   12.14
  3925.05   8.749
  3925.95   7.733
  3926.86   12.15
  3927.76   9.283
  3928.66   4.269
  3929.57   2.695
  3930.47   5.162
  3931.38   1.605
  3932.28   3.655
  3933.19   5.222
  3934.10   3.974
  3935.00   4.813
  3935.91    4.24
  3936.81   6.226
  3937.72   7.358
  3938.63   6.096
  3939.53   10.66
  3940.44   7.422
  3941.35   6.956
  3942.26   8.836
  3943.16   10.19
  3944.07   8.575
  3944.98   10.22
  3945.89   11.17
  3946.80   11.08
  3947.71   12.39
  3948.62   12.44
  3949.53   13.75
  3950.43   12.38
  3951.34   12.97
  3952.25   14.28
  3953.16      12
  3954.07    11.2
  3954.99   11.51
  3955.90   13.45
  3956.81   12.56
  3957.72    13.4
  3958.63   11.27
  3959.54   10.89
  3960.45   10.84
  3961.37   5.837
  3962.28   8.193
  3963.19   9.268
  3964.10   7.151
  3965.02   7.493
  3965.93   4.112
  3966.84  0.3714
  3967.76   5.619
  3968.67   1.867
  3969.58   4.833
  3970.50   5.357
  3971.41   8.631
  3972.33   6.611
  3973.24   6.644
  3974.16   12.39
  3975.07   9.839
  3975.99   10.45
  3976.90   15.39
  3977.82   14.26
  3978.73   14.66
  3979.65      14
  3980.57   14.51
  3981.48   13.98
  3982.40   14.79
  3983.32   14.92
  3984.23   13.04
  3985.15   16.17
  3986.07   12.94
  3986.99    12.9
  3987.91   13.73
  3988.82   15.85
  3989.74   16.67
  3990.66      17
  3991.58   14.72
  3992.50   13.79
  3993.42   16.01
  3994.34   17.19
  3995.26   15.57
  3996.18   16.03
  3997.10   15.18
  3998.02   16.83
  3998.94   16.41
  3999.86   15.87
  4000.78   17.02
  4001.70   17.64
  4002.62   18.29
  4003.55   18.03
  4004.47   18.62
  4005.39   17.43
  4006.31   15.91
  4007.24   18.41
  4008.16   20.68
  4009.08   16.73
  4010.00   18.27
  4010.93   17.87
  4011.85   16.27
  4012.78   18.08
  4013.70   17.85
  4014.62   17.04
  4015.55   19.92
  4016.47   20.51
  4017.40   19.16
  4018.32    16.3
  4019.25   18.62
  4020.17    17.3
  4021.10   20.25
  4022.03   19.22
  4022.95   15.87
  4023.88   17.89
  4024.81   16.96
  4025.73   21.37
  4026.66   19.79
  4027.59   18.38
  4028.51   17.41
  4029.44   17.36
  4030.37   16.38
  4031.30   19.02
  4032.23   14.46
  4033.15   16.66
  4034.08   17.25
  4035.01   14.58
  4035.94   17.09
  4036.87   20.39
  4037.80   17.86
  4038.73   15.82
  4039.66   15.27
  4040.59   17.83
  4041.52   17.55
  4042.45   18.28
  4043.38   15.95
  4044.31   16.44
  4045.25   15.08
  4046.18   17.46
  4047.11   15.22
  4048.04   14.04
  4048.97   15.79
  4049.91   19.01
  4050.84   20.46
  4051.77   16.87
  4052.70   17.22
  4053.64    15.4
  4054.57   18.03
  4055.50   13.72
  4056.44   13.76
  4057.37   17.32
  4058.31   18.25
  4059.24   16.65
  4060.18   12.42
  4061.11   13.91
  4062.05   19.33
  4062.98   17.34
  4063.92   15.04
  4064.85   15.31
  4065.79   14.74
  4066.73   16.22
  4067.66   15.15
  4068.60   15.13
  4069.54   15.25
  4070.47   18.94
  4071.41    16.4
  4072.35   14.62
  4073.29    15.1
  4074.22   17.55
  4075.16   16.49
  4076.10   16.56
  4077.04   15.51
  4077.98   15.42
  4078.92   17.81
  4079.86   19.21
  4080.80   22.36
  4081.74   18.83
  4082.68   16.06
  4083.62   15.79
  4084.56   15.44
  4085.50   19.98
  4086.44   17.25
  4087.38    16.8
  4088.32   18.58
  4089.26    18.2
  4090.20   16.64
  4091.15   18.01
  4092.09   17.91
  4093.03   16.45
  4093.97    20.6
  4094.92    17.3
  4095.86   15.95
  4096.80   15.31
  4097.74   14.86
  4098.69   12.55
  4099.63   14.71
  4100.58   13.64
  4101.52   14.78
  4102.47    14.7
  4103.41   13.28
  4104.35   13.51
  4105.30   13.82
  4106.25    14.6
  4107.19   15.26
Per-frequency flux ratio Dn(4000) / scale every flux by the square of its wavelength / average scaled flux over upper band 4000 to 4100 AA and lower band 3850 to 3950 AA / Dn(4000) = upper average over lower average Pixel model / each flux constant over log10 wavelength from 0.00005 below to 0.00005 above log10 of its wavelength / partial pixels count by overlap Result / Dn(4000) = 1.9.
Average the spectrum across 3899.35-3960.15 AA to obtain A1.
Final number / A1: 10.2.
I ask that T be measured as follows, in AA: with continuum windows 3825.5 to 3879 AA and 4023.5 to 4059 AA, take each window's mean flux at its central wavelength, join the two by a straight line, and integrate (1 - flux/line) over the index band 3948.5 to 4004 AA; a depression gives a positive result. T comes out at 7.2 AA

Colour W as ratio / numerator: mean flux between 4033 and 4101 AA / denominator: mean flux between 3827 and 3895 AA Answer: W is 1.86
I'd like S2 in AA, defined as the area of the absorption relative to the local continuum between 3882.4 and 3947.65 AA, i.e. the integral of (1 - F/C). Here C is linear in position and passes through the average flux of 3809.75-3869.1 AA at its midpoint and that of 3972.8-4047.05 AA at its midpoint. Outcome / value 9.5 AA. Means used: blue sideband 8.32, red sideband 16.4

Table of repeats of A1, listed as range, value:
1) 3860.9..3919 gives 10.8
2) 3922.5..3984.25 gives 9.22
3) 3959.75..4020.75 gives 13.9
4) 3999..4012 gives 17.6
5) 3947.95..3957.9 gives 12.7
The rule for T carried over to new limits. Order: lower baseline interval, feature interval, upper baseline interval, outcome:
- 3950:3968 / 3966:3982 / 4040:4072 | 2.42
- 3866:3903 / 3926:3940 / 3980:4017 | 7.62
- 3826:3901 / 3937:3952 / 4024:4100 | 2.63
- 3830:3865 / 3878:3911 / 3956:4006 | -4.12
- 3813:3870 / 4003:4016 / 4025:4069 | -2.41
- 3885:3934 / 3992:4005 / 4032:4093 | -2.28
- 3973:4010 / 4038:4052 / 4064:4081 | -0.61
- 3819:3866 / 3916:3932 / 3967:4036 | 3.98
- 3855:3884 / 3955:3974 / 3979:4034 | 8.56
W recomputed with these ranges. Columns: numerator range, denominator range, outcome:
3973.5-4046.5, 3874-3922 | 1.47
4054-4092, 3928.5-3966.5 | 1.90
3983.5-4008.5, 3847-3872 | 1.83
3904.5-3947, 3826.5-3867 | 1.14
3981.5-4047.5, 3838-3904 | 1.74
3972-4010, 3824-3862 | 1.88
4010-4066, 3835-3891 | 1.89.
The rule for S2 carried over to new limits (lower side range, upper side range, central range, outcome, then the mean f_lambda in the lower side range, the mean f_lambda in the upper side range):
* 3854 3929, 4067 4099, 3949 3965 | 1.8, 10.3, 16.9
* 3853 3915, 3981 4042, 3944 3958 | 1.7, 10.4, 17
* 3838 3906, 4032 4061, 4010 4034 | -3.8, 9.73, 16.5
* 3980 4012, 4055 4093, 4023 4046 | -1.2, 16.1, 16.6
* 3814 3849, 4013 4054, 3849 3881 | 2.0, 7.86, 17.5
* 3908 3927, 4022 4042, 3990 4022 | -2.5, 11.7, 17.4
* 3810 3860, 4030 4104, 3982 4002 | -2.3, 8.22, 16.5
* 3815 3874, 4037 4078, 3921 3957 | 9.2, 8.19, 16.3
